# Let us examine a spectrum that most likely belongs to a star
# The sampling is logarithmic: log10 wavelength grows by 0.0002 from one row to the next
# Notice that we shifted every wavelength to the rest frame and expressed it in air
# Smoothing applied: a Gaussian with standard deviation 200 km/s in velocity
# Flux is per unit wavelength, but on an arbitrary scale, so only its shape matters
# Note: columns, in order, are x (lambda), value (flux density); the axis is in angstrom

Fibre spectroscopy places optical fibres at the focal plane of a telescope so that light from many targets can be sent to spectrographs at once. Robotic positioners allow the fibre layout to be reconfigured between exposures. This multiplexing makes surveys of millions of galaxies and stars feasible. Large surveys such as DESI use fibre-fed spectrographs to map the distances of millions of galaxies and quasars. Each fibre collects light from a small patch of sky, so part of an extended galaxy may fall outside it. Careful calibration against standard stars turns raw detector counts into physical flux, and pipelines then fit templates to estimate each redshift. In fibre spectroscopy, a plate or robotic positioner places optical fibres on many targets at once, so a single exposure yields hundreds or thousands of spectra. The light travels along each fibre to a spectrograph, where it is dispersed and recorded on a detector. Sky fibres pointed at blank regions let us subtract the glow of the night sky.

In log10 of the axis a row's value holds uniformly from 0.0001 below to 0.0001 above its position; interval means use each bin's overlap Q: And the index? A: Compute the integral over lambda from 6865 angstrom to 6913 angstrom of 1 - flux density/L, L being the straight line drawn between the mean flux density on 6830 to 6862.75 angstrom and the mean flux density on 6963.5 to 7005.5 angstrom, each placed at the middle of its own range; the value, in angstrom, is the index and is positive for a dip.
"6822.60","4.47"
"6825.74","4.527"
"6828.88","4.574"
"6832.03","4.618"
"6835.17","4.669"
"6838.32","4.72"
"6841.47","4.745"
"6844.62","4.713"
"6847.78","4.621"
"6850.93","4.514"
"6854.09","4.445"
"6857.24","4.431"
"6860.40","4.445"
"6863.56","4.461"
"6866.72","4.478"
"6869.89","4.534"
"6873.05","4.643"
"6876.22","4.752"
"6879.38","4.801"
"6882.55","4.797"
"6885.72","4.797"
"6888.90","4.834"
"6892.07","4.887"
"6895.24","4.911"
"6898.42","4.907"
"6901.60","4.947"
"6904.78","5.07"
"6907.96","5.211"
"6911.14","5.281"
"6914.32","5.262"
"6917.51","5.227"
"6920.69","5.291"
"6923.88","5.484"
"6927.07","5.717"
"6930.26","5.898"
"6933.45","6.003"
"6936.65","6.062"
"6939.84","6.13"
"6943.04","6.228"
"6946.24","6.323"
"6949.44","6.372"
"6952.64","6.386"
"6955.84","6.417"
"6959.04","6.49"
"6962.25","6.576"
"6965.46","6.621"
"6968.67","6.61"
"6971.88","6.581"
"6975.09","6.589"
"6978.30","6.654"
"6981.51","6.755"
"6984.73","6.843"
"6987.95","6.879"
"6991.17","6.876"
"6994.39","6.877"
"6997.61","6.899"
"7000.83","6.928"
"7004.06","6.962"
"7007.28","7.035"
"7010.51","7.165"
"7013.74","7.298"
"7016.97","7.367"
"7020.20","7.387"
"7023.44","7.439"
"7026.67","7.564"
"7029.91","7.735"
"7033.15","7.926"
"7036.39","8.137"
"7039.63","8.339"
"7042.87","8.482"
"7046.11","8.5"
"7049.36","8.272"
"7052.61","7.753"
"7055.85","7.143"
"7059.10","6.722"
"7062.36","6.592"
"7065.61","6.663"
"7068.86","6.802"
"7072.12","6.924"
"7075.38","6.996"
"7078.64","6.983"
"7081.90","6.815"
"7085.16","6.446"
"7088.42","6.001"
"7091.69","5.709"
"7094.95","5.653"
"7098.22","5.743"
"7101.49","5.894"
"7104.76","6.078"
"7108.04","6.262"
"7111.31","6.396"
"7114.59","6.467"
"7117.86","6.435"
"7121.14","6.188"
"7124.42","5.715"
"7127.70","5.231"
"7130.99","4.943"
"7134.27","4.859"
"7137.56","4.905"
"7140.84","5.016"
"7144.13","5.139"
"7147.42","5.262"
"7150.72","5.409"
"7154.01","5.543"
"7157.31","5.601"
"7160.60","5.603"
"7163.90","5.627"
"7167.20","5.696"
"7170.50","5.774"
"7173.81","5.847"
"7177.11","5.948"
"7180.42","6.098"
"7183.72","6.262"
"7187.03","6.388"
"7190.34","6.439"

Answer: 3.7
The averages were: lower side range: 4.59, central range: 4.86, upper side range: 6.77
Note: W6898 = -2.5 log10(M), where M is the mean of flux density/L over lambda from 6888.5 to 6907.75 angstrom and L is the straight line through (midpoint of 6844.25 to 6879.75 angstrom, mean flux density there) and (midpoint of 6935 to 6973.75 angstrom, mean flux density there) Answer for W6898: 0.07 mag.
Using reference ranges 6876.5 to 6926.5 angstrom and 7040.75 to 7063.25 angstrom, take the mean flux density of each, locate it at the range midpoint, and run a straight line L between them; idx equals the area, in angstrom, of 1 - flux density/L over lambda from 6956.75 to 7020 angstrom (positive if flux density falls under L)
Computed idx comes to -2.7 angstrom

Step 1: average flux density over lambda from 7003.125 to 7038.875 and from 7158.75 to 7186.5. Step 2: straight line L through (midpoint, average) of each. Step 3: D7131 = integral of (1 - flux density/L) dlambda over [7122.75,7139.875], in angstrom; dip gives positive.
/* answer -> 3.2 angstrom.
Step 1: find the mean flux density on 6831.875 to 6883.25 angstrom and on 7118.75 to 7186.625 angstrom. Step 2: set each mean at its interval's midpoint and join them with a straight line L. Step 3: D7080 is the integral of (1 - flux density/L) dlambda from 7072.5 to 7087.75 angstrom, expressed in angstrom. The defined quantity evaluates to -4.13 angstrom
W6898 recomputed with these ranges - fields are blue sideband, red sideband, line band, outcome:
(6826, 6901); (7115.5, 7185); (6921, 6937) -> -0.183 mag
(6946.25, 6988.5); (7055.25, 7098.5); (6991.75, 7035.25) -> -0.113 mag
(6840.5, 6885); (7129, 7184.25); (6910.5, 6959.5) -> -0.221 mag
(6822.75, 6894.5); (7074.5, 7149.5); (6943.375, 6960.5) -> -0.247 mag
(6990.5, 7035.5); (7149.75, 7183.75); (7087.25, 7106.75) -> 0.104 mag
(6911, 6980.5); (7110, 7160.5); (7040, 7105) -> -0.193 mag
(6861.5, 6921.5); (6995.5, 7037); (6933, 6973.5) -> -0.048 mag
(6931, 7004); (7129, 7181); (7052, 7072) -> -0.154 mag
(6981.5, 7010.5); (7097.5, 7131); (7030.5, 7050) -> -0.247 mag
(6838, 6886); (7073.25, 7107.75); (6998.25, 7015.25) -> -0.244 mag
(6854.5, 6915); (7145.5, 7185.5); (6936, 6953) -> -0.243 mag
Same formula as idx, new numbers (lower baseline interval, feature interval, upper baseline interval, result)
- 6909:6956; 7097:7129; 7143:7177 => -2.4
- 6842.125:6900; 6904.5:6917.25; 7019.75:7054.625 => 0.5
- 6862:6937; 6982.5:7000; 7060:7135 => -4.0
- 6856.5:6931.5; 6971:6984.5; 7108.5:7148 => -3.9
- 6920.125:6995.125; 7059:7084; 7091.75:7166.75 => -3.9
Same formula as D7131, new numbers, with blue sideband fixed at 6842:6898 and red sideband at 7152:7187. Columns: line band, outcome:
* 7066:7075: -2.3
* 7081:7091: -1.5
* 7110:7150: 0.9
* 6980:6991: -3.7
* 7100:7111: -1.1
